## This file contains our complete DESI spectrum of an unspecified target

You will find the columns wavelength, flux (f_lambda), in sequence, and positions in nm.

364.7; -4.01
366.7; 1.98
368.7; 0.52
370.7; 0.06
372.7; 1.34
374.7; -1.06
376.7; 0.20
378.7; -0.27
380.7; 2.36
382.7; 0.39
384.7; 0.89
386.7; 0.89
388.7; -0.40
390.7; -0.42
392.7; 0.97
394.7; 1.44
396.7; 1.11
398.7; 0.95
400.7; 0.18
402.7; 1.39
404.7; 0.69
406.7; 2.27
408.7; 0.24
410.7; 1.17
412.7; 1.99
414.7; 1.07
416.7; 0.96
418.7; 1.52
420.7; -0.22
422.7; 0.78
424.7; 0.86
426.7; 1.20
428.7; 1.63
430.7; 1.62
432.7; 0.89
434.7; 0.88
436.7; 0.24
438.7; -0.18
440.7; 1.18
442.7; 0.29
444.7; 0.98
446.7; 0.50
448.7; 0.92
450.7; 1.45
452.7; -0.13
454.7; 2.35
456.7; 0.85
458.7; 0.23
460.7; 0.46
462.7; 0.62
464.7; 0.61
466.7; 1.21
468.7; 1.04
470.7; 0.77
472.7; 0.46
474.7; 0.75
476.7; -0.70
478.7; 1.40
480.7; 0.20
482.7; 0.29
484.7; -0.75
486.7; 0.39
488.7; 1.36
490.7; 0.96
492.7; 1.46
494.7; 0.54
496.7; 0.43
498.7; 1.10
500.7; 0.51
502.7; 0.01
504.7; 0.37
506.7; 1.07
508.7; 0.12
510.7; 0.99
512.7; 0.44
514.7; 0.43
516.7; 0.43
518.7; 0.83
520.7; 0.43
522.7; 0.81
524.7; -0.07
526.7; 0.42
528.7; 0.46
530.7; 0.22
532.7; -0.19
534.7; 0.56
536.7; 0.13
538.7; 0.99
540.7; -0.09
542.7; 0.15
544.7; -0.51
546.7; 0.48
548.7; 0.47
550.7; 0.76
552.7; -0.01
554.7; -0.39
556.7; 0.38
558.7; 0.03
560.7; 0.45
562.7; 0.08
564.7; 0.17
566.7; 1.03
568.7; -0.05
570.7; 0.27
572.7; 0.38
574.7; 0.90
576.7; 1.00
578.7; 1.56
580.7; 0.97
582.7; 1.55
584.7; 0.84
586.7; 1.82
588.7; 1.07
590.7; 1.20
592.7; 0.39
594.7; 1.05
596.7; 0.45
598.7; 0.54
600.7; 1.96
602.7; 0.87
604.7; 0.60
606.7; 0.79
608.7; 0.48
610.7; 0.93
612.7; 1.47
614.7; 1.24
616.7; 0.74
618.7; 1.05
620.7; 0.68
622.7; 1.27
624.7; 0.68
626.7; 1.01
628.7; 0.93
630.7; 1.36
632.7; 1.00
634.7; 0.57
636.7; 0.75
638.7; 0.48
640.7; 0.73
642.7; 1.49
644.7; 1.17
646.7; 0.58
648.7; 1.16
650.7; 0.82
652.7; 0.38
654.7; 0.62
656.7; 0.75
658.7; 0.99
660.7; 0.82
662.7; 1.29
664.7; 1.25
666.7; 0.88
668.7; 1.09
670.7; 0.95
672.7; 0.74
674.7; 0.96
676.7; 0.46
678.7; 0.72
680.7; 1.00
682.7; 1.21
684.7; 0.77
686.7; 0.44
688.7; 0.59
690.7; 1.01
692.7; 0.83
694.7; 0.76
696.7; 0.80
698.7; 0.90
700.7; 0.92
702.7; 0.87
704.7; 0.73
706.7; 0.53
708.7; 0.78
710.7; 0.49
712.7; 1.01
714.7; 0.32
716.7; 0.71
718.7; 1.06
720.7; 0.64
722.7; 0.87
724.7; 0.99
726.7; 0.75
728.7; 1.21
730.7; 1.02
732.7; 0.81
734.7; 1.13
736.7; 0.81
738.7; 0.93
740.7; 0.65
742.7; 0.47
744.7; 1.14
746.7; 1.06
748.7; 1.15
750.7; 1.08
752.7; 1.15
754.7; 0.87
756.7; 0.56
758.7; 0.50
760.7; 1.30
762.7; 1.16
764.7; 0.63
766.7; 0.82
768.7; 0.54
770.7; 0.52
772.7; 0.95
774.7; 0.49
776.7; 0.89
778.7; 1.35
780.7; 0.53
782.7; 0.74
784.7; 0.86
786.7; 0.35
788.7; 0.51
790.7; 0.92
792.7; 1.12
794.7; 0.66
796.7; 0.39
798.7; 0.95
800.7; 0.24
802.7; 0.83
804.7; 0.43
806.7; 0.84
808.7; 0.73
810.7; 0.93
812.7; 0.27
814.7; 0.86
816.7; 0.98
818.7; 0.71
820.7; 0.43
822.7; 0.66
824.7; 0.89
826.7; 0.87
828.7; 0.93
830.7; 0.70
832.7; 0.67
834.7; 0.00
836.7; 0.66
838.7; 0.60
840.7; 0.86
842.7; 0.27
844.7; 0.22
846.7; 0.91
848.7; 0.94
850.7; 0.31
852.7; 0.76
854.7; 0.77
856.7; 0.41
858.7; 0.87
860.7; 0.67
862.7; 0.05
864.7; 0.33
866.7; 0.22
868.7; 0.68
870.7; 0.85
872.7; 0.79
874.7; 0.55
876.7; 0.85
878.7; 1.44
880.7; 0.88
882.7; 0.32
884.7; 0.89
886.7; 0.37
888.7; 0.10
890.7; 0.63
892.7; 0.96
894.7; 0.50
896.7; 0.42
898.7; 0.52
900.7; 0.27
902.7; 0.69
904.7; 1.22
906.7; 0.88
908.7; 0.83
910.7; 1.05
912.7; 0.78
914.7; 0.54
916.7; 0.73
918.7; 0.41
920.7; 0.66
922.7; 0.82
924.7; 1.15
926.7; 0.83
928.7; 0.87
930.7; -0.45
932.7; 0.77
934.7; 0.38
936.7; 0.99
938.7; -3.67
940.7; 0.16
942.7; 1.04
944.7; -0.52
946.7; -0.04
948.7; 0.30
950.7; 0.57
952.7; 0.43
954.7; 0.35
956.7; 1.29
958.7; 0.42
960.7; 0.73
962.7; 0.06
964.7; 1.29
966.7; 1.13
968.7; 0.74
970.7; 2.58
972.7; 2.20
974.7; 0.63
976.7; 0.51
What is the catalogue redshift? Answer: 1.61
